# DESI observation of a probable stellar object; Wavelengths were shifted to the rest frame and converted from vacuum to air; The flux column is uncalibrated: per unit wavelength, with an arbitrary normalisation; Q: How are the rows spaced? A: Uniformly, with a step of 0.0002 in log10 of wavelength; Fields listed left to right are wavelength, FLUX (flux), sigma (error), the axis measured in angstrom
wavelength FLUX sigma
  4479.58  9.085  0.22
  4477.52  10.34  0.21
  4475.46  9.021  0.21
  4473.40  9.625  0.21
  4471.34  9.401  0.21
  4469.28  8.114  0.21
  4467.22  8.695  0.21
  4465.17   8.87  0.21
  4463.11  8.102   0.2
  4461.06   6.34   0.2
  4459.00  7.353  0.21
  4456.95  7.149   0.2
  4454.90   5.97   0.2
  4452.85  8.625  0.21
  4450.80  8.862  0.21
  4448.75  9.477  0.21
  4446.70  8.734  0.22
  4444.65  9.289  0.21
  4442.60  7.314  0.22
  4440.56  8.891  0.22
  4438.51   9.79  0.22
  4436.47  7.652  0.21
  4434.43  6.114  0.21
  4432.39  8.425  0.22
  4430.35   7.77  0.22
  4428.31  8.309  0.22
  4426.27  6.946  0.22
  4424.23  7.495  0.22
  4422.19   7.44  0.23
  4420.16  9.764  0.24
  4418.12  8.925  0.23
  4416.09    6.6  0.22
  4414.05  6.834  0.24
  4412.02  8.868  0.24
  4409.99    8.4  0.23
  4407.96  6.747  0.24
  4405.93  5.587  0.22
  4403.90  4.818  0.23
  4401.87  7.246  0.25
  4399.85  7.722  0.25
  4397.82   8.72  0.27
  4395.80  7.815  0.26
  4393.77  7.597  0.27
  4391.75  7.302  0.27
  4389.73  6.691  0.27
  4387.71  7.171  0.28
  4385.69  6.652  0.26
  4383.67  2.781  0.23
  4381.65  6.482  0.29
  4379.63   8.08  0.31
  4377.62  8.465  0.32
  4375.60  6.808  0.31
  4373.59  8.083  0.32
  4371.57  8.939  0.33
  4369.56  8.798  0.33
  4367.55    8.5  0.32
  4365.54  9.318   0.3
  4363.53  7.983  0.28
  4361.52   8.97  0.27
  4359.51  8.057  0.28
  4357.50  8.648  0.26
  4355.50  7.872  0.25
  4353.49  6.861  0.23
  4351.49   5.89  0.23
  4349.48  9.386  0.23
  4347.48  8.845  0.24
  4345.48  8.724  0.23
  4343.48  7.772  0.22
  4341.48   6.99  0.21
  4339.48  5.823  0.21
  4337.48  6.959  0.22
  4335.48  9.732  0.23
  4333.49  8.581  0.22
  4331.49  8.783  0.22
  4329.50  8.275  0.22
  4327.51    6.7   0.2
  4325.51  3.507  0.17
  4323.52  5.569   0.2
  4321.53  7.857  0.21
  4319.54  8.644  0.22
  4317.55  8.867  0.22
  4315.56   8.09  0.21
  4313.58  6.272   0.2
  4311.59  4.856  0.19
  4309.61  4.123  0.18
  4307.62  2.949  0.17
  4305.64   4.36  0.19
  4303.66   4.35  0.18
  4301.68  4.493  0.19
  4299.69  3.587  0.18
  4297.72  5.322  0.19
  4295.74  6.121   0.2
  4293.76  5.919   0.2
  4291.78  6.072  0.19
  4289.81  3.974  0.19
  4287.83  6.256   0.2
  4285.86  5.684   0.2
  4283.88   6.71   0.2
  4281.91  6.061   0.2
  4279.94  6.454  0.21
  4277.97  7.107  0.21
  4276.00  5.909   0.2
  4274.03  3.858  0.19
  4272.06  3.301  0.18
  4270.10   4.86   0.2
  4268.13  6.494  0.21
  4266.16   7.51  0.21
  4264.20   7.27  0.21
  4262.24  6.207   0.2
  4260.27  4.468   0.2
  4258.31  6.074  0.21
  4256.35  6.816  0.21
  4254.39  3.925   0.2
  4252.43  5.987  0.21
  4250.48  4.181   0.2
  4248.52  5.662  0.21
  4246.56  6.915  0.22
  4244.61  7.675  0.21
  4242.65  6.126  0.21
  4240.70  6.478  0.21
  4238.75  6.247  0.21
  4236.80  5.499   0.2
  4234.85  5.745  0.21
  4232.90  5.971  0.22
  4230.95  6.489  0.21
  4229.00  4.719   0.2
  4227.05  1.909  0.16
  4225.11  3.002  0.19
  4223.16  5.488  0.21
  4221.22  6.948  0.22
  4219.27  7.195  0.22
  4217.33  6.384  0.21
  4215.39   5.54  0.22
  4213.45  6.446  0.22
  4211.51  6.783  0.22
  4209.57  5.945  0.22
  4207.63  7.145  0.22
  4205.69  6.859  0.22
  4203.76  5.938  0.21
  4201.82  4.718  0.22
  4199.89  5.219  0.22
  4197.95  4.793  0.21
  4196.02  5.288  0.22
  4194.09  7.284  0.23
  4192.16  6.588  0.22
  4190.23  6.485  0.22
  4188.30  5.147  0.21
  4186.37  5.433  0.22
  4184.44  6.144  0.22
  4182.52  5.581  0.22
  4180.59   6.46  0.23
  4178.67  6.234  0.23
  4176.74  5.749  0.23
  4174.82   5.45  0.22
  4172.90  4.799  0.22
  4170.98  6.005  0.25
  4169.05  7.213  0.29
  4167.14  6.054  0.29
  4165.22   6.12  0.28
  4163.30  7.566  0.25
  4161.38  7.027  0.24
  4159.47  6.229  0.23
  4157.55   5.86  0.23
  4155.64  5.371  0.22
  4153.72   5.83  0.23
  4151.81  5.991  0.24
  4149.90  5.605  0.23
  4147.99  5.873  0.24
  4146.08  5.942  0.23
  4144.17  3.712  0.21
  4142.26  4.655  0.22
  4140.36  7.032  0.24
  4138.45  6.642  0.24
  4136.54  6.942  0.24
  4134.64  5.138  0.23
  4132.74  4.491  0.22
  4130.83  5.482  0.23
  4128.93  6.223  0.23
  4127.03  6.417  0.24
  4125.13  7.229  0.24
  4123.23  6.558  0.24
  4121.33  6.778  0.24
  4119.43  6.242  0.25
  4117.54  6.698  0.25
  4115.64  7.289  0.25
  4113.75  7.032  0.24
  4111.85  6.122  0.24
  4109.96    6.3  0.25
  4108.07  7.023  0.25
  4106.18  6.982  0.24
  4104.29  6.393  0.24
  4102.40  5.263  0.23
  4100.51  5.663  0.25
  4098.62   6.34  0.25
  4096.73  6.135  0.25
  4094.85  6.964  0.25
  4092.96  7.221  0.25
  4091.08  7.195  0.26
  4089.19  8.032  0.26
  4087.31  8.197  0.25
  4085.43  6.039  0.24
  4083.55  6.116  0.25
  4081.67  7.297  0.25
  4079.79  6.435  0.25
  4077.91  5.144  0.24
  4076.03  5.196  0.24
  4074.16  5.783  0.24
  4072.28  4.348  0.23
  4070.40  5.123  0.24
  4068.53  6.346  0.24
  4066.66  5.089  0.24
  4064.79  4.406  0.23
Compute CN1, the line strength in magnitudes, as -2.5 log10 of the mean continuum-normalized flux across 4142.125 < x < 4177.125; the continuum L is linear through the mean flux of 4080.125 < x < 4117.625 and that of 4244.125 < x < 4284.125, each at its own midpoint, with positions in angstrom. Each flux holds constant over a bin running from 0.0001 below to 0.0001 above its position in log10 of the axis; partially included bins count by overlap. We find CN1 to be 0.09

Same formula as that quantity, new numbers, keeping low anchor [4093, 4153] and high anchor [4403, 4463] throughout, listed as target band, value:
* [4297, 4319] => 0.326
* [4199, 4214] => 0.081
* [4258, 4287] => 0.183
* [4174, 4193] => 0.098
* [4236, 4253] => 0.118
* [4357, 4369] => -0.161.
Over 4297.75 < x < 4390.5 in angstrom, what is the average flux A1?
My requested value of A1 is 7.06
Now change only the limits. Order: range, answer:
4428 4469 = 8.08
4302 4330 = 5.96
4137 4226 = 5.96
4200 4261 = 5.78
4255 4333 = 5.9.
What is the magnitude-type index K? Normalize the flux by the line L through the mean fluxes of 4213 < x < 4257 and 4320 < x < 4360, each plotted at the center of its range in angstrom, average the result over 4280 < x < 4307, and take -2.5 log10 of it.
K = 0.254 mag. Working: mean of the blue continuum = 5.69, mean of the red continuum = 7.55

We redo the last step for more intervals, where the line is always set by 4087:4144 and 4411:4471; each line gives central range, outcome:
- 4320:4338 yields 0.02 mag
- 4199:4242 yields 0.20 mag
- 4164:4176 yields 0.12 mag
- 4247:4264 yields 0.27 mag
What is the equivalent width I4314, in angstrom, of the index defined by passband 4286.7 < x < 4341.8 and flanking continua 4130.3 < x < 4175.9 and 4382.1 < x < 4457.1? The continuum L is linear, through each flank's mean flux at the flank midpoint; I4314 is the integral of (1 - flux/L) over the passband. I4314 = 6.0 angstrom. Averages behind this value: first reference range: 5.88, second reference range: 7.58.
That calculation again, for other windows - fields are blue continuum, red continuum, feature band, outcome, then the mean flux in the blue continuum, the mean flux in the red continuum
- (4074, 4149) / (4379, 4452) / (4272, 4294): 4.2 angstrom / 6.31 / 7.59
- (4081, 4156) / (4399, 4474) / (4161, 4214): 4.6 angstrom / 6.31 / 7.89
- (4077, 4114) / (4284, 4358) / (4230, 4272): 3.8 angstrom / 6.59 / 6.55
